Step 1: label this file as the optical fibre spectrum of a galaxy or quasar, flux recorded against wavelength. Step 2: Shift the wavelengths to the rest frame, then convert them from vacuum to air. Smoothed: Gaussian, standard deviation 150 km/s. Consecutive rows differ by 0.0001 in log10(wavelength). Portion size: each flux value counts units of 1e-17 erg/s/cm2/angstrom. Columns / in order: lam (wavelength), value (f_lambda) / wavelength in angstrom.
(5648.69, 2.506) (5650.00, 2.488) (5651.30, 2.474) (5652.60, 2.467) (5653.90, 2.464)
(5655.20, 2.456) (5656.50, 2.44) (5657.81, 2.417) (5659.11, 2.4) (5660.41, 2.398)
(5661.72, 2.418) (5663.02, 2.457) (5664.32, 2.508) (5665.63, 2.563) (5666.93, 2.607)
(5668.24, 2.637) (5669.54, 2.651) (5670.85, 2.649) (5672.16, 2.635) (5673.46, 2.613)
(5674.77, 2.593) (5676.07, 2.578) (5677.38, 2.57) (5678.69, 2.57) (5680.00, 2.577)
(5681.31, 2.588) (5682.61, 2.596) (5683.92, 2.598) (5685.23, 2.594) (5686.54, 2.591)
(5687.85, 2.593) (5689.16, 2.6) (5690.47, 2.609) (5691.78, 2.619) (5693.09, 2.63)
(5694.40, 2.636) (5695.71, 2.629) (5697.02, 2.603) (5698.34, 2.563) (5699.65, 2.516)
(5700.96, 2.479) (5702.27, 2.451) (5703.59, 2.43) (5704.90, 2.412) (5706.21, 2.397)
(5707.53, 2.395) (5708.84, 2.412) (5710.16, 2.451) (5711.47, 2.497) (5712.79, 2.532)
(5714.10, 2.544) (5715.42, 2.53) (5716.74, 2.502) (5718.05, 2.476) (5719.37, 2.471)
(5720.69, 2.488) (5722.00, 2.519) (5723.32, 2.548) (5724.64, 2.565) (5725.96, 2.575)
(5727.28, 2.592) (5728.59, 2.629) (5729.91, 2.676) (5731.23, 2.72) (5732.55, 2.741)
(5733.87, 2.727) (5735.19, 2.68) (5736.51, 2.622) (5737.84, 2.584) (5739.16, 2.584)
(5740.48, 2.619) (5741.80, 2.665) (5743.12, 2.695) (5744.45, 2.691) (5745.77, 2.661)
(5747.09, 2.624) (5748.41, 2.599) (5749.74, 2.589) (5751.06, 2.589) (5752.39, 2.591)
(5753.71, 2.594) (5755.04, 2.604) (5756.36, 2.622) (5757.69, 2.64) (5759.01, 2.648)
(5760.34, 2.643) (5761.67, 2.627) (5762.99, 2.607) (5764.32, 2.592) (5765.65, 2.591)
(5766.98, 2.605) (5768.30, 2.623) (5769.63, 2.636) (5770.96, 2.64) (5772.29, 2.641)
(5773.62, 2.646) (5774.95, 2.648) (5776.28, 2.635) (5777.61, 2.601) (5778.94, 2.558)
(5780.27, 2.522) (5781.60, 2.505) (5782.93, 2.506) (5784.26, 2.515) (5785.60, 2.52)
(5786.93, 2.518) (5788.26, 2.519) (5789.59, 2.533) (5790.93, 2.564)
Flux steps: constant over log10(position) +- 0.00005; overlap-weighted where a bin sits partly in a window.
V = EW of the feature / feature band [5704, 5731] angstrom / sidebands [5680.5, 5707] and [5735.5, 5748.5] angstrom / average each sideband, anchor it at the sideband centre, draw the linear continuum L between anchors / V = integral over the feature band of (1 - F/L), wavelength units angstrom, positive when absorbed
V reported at 0.9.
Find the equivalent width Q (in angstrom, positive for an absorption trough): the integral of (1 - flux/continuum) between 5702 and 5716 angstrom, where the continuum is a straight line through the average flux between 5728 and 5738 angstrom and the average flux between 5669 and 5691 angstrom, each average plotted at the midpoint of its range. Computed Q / 0.96 angstrom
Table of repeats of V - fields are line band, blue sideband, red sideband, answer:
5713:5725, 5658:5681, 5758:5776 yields 0.3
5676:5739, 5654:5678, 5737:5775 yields 0.3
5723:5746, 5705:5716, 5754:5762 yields -0.9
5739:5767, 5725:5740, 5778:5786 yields -0.3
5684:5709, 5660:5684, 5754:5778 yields 0.4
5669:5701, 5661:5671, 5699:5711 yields -1.3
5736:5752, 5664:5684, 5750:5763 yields -0.1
